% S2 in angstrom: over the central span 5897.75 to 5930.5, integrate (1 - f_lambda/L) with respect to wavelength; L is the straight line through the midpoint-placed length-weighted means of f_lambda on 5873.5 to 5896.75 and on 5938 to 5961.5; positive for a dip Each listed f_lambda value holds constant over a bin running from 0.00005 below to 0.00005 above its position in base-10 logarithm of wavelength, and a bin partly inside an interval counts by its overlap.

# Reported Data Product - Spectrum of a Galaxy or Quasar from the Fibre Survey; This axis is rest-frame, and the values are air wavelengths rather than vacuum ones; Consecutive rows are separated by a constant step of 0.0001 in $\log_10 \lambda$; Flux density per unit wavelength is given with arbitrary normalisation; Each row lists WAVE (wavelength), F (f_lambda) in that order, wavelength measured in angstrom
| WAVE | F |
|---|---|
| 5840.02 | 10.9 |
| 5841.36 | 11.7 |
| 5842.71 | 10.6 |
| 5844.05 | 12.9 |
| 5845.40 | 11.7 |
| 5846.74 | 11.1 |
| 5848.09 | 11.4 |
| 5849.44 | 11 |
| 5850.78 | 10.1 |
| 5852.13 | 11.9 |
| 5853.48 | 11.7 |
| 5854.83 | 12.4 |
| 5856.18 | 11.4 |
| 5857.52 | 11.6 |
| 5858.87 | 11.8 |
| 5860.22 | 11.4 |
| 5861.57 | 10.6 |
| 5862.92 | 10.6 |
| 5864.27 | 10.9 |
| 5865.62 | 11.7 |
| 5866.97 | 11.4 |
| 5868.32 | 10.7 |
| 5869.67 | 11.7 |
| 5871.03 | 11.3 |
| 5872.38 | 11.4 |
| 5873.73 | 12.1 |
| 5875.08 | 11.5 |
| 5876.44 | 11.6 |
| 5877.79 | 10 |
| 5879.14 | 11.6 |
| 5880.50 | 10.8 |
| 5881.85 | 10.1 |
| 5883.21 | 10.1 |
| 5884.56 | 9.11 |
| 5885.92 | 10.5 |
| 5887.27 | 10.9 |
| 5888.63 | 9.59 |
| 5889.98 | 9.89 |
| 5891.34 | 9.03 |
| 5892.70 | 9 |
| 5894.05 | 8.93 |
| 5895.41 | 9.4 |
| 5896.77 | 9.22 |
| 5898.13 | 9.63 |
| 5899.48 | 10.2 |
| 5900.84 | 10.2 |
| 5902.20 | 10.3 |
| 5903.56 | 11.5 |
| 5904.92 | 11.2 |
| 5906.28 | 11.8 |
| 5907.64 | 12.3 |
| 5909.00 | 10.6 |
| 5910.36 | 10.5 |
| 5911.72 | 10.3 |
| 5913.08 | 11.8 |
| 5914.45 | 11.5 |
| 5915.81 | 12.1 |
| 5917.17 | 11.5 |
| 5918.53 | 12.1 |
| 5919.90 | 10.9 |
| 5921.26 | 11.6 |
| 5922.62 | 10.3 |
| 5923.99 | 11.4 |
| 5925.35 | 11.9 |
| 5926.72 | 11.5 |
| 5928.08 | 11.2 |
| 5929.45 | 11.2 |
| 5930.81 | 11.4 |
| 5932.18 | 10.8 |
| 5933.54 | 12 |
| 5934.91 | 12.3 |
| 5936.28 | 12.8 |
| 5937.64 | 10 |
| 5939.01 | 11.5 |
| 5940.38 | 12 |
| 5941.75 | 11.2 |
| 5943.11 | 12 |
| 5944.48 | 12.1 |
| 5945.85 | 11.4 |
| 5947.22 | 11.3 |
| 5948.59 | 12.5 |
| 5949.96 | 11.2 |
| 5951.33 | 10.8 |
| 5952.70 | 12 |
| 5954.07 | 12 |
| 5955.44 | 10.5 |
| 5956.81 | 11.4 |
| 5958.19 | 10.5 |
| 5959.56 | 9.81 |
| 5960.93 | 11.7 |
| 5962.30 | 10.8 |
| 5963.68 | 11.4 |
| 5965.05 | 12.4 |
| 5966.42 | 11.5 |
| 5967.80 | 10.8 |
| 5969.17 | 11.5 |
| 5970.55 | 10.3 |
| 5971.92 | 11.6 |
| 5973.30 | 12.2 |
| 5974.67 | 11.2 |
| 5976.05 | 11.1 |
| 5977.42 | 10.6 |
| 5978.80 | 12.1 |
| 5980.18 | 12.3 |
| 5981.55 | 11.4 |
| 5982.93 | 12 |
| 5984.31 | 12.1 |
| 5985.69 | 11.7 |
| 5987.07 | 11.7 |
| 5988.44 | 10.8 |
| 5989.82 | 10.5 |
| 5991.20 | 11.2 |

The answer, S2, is -1.4 angstrom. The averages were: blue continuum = 10.2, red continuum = 11.4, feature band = 11.2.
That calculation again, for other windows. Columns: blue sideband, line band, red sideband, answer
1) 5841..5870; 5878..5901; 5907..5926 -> 3.0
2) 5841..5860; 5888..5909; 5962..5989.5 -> 2.4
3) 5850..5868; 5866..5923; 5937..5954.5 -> 3.4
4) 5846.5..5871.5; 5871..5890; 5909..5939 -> 1.0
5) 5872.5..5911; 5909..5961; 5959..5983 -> -2.1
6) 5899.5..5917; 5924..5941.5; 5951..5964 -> -0.7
